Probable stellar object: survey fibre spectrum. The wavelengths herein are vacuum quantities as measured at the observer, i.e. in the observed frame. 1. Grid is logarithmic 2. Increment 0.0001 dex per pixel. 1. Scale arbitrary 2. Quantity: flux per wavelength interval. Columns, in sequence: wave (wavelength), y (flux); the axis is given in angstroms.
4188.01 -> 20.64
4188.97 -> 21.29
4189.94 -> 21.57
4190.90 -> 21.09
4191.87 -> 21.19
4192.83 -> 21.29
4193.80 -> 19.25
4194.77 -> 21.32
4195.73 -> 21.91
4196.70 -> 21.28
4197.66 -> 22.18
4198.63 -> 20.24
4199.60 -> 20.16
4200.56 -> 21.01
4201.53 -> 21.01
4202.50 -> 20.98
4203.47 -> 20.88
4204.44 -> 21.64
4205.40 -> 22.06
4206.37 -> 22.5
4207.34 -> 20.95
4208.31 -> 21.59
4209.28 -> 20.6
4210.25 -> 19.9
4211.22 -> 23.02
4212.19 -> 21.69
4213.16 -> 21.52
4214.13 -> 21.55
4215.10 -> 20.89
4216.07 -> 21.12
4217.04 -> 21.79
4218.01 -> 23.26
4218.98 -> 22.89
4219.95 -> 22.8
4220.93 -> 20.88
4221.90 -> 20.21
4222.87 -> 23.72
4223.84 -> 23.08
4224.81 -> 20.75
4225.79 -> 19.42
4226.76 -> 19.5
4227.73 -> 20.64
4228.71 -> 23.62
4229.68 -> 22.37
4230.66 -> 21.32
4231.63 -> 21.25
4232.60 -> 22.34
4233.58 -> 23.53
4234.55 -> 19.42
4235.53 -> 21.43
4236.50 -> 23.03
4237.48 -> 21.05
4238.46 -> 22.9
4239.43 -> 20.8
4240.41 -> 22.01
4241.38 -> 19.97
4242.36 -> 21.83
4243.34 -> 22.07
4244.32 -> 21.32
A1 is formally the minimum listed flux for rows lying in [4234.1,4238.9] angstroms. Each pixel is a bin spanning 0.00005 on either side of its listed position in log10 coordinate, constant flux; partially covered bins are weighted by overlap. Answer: 19.42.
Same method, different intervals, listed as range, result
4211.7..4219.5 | 20.89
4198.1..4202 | 20.16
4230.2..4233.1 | 21.25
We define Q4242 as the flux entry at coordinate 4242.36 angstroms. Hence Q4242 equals 21.83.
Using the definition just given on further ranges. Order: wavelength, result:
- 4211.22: 23.02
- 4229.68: 22.37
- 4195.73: 21.91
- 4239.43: 20.8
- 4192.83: 21.29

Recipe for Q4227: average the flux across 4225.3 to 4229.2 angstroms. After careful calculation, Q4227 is 20.8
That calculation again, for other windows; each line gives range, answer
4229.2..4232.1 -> 21.6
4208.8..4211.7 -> 21.2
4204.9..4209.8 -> 21.5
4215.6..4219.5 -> 22.3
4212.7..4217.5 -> 21.4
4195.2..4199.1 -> 21.4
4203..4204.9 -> 21.2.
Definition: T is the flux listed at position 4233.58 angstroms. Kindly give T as 23.53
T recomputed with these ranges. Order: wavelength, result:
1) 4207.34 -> 20.95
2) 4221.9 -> 20.21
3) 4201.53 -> 21.01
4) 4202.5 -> 20.98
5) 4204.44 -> 21.64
